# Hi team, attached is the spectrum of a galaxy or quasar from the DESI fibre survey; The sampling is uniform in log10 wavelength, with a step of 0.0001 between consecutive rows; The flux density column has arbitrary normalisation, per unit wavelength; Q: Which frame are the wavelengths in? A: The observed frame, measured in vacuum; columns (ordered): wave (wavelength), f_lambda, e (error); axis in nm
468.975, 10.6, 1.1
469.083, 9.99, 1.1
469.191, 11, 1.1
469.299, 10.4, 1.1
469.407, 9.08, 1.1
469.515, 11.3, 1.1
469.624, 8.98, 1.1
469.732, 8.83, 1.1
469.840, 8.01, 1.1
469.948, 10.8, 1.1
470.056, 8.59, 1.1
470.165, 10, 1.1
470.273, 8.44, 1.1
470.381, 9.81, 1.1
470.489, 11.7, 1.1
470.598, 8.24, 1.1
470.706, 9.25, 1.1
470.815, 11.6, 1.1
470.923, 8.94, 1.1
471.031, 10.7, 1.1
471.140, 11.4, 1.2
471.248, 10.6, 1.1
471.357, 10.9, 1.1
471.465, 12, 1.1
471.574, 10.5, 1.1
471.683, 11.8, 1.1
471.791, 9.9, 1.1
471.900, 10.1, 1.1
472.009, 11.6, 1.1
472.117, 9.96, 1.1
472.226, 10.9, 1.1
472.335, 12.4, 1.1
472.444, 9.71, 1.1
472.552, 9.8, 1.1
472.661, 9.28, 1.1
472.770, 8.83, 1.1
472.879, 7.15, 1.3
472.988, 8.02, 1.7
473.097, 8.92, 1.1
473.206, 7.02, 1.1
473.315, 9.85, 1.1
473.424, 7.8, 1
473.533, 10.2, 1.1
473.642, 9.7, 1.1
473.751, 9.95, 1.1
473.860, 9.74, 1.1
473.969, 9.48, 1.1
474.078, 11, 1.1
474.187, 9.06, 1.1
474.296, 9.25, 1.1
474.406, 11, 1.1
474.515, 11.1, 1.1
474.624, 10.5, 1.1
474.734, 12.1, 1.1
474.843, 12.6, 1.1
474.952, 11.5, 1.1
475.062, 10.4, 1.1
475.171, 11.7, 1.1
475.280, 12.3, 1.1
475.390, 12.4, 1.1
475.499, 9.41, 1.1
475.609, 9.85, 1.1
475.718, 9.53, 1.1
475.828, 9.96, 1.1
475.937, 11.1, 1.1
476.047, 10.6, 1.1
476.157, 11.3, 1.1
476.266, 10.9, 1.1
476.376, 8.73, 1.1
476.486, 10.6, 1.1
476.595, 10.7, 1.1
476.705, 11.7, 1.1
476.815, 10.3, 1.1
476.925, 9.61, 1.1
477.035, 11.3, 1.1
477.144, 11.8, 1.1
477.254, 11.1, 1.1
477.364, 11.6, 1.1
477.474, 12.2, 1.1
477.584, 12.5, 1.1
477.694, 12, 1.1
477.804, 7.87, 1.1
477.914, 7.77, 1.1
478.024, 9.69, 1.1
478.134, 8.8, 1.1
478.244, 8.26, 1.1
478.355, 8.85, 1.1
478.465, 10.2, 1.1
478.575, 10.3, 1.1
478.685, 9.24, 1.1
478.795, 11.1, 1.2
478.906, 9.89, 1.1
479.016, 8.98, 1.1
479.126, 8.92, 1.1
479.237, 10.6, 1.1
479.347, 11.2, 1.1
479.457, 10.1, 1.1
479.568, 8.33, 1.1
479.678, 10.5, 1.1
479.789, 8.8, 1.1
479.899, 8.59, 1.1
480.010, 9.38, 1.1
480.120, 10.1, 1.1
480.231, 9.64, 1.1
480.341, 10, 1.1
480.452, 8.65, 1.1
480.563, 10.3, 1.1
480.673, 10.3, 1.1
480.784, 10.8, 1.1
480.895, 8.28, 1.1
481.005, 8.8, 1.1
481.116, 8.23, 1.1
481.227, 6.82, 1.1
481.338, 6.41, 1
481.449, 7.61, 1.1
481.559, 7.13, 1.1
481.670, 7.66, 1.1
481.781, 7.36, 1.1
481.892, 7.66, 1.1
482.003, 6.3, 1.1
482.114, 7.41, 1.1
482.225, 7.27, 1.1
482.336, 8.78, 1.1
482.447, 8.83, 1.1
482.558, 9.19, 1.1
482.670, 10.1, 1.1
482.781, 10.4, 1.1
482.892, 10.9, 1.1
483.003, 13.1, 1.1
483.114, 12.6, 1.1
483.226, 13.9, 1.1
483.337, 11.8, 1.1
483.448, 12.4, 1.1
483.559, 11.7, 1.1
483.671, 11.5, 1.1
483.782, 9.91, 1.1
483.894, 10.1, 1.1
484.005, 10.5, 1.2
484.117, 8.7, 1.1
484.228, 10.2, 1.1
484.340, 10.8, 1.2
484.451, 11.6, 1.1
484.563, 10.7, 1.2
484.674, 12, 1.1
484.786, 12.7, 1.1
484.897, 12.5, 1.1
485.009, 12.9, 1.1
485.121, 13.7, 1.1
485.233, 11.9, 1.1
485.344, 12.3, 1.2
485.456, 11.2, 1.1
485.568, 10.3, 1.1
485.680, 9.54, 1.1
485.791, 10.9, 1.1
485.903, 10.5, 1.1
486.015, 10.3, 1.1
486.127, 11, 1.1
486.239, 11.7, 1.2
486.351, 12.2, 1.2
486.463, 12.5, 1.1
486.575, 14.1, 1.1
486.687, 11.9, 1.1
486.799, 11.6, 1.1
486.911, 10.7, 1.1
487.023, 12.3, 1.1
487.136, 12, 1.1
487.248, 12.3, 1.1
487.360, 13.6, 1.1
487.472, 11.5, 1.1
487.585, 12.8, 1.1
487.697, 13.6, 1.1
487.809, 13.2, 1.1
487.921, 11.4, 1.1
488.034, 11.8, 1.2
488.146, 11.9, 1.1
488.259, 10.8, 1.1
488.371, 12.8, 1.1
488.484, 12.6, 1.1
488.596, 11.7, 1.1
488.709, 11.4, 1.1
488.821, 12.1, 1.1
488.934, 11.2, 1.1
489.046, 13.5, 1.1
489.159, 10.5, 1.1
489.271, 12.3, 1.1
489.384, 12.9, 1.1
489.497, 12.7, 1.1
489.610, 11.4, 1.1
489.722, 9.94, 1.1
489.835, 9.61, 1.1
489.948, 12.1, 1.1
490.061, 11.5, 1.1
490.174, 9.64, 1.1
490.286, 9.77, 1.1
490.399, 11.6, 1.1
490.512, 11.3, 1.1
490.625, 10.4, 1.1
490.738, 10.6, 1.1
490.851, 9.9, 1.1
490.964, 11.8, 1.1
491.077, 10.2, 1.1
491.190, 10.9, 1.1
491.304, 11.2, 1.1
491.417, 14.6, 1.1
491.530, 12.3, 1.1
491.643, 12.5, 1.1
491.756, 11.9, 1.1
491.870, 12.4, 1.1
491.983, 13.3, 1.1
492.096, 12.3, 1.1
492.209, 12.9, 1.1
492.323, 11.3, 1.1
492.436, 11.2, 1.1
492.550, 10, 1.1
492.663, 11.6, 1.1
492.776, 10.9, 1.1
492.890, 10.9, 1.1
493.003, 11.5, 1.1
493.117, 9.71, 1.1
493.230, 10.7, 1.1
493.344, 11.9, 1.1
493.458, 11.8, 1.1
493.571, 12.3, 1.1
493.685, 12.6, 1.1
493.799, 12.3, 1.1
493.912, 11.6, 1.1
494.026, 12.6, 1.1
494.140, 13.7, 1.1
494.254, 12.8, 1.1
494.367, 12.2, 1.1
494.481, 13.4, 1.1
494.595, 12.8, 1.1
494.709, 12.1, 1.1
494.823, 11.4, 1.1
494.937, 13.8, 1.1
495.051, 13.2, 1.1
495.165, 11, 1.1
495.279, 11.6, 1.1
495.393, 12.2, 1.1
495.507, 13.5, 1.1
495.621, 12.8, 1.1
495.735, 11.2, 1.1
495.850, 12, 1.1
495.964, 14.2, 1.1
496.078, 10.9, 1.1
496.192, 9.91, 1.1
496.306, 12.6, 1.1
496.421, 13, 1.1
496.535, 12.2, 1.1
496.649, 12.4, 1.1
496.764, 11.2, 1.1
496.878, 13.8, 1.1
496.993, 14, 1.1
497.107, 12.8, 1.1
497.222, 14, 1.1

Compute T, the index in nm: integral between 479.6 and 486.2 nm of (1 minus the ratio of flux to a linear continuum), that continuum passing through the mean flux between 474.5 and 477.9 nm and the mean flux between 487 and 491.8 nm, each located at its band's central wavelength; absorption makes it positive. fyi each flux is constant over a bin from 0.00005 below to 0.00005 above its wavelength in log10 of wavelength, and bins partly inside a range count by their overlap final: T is 0.74 nm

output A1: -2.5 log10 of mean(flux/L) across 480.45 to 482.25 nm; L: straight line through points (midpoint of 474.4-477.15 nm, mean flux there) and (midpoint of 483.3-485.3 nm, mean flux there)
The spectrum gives 0.361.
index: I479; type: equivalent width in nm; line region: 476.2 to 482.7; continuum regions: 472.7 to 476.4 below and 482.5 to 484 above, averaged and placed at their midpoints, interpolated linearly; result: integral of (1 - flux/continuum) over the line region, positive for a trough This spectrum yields 0.80 nm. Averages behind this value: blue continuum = 10.1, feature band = 9.42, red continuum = 11.3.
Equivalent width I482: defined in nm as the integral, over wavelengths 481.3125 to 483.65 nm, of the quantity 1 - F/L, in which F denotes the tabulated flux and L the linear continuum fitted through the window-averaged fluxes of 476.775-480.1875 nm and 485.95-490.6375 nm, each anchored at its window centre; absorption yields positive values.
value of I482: 0.265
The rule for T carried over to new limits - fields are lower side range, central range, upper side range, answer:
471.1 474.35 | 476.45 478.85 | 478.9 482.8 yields -0.280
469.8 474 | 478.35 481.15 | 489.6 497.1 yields 0.247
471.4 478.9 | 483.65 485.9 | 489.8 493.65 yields -0.053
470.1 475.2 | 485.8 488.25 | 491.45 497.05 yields -0.113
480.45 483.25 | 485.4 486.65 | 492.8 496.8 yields -0.163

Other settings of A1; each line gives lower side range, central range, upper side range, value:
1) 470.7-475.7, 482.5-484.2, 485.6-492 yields 0.01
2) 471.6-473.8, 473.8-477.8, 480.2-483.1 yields -0.16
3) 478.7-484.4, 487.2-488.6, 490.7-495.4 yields -0.14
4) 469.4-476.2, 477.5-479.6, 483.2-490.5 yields 0.10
